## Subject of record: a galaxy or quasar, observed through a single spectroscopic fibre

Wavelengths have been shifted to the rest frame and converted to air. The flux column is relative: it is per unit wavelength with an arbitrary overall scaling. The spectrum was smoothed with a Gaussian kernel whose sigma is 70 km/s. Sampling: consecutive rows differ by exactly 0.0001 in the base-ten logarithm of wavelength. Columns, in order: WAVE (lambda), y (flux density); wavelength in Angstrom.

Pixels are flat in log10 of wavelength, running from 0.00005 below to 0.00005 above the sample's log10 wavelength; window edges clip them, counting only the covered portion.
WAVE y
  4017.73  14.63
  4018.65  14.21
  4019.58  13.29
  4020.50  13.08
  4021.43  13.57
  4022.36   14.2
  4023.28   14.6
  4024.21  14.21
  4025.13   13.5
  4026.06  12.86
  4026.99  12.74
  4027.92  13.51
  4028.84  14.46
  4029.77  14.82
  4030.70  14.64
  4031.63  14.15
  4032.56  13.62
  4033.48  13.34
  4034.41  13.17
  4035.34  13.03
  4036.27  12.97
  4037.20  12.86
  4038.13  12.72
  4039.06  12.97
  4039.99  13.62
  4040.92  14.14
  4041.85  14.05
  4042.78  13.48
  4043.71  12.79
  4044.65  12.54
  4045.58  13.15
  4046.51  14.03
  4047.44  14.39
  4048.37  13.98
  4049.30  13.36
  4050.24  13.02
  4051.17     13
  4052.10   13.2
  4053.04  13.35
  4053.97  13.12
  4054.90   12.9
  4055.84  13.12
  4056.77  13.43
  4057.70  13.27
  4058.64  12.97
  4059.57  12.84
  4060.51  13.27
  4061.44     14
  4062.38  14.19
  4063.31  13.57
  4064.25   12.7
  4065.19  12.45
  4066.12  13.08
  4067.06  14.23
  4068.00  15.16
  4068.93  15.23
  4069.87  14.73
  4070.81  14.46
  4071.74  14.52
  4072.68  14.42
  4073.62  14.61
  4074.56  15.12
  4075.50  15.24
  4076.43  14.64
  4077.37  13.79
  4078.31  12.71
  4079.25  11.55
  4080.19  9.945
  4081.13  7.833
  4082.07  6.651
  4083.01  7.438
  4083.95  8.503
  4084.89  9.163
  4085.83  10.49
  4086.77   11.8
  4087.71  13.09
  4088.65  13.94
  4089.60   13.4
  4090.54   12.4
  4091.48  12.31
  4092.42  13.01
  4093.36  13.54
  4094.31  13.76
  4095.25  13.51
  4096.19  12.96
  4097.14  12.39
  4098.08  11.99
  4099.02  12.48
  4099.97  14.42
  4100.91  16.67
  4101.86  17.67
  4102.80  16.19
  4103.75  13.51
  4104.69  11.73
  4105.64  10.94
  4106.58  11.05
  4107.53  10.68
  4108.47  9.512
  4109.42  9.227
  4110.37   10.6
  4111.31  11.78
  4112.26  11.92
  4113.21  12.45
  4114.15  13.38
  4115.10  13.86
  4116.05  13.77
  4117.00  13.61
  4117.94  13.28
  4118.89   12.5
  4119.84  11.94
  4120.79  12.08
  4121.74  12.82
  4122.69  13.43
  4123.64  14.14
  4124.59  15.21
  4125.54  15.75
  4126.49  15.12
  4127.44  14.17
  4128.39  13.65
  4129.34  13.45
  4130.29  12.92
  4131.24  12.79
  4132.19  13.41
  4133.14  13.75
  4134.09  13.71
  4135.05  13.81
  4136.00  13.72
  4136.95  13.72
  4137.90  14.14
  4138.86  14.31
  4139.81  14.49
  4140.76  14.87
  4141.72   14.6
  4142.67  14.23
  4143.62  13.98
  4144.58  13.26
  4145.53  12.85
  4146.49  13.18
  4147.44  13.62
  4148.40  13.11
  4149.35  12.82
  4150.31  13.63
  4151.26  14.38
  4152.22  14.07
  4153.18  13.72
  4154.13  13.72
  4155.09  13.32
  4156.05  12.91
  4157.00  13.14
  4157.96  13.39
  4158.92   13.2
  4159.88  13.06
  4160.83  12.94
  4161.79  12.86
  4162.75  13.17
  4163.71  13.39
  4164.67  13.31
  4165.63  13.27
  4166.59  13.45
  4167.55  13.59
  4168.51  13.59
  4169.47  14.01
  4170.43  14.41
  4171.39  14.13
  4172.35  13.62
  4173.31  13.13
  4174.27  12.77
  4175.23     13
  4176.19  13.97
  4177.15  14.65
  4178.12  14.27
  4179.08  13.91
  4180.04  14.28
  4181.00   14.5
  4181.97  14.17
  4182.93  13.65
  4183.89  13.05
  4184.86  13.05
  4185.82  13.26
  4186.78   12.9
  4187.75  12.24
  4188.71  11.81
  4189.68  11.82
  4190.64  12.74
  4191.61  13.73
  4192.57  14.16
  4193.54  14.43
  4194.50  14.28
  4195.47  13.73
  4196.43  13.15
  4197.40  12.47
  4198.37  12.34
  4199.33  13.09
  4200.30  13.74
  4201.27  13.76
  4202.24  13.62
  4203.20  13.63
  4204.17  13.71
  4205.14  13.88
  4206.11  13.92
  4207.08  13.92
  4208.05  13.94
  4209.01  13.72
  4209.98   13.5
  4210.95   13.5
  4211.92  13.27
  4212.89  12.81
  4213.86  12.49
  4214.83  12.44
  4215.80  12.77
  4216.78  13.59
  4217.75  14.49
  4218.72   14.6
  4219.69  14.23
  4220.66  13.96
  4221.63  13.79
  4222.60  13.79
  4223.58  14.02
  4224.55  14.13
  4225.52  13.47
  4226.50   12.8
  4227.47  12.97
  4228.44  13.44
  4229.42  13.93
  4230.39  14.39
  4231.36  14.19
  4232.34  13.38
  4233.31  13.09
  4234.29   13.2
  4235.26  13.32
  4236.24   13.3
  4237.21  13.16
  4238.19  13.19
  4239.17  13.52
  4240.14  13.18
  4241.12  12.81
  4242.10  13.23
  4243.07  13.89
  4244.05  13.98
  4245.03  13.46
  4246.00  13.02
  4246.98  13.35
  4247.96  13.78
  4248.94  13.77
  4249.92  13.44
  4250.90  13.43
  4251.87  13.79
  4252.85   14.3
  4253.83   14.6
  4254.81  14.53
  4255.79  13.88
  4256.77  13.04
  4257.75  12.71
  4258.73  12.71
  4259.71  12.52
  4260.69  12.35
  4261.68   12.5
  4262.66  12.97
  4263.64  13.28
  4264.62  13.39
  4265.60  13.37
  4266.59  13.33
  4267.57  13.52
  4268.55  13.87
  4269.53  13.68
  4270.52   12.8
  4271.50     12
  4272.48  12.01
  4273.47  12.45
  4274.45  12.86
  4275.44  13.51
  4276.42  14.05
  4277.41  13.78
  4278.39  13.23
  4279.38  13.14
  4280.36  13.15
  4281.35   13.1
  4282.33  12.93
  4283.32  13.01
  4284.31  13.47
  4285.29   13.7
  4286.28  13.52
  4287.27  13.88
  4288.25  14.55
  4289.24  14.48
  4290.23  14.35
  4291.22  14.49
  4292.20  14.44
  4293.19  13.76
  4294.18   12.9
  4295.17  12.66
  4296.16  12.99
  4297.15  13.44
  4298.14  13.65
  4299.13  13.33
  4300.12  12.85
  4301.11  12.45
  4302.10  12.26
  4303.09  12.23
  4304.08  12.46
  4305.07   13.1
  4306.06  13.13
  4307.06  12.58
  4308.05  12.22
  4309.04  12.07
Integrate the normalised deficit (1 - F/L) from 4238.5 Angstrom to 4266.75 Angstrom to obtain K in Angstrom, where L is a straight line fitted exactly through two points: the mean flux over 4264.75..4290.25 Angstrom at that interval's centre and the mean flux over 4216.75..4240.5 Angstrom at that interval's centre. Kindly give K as 0.3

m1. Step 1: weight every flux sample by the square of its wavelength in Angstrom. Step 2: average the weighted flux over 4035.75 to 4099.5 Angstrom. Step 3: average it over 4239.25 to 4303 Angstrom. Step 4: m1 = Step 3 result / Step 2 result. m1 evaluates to 1.14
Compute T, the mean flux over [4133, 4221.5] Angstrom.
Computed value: 13.5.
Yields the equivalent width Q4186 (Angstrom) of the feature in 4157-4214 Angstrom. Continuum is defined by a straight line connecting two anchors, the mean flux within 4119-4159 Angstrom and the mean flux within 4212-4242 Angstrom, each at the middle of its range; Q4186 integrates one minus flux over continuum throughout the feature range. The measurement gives 0.5 Angstrom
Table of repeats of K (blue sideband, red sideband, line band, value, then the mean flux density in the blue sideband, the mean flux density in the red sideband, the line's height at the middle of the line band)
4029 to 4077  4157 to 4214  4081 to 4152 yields 3.4 Angstrom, 13.7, 13.4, 13.6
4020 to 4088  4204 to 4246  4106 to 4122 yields 1.5 Angstrom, 13.1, 13.5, 13.3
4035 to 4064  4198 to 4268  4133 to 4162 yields -0.5 Angstrom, 13.3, 13.5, 13.4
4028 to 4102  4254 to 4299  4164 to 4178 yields -0.4 Angstrom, 13.1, 13.3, 13.2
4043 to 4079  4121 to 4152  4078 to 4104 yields 2.8 Angstrom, 13.7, 13.8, 13.7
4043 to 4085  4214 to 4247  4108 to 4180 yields -1.0 Angstrom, 13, 13.5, 13.2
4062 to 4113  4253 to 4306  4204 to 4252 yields -1.6 Angstrom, 12.6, 13.3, 13.1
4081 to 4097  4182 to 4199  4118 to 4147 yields -3.6 Angstrom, 11.5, 13.1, 12.2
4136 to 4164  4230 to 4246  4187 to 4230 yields 0.1 Angstrom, 13.6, 13.4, 13.5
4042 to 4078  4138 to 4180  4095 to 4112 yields 1.3 Angstrom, 13.7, 13.6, 13.7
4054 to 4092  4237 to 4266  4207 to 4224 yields -0.4 Angstrom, 12.7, 13.4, 13.2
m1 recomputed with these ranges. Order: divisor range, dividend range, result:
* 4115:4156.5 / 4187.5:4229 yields 1.02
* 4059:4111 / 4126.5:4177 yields 1.10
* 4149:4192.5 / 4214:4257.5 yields 1.04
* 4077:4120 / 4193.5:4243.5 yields 1.18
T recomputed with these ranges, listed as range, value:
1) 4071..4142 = 12.9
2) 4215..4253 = 13.6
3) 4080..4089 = 9.84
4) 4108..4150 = 13.3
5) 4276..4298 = 13.6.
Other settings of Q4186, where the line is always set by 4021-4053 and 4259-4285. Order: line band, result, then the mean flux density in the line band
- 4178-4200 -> -0.1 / 13.3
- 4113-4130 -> -0.3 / 13.6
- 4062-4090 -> 1.8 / 12.6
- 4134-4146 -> -0.6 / 14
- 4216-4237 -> -0.8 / 13.7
